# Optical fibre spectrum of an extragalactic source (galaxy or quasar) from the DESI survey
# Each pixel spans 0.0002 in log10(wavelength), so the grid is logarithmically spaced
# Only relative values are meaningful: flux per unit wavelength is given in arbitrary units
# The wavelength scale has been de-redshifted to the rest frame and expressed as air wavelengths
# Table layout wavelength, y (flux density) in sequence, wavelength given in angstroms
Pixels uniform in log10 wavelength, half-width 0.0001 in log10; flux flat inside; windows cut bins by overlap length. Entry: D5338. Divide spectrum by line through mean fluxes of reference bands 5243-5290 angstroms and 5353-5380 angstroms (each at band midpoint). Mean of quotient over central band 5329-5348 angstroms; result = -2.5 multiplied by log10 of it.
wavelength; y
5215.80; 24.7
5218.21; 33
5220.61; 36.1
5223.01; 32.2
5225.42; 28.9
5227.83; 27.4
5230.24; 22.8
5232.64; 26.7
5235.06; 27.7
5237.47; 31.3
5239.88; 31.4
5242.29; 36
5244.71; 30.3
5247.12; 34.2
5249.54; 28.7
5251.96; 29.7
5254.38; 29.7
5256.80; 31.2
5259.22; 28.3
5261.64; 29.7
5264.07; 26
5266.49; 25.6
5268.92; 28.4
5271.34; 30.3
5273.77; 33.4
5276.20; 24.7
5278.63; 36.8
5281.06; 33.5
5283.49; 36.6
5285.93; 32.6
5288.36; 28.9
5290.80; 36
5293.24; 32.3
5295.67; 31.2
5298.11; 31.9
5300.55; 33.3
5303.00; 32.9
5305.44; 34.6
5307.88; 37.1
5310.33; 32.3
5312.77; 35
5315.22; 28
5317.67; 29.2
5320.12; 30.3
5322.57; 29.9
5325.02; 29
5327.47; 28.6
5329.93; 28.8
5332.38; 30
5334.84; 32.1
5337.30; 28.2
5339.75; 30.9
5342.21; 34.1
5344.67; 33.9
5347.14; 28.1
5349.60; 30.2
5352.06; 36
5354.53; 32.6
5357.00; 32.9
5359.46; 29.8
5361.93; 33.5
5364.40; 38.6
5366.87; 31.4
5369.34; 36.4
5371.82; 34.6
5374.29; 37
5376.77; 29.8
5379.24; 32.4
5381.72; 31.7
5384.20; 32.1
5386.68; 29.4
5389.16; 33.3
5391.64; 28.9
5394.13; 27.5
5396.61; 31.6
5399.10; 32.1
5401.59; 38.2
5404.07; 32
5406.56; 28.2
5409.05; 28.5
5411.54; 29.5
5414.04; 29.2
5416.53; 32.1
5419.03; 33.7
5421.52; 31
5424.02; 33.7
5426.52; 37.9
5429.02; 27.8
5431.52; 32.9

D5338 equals 0.06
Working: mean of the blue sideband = 30.6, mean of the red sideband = 33.6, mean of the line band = 30.8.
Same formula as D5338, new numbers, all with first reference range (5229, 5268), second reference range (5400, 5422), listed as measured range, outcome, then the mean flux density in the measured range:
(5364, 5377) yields -0.13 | 34.7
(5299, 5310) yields -0.14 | 34.2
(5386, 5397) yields 0.04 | 30.1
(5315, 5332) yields 0.04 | 29.2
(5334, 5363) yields -0.04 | 31.9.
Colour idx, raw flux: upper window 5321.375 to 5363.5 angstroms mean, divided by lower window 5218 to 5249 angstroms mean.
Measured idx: 1.02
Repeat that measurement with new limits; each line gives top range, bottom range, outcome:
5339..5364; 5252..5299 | 1.05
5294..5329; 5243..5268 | 1.07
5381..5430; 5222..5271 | 1.07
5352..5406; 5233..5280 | 1.08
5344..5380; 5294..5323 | 1.03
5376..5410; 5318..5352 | 1.02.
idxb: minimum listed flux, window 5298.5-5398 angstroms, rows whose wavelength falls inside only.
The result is 27.5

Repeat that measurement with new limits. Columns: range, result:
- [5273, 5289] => 24.7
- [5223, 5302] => 22.8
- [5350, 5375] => 29.8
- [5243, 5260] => 28.3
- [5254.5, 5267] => 25.6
